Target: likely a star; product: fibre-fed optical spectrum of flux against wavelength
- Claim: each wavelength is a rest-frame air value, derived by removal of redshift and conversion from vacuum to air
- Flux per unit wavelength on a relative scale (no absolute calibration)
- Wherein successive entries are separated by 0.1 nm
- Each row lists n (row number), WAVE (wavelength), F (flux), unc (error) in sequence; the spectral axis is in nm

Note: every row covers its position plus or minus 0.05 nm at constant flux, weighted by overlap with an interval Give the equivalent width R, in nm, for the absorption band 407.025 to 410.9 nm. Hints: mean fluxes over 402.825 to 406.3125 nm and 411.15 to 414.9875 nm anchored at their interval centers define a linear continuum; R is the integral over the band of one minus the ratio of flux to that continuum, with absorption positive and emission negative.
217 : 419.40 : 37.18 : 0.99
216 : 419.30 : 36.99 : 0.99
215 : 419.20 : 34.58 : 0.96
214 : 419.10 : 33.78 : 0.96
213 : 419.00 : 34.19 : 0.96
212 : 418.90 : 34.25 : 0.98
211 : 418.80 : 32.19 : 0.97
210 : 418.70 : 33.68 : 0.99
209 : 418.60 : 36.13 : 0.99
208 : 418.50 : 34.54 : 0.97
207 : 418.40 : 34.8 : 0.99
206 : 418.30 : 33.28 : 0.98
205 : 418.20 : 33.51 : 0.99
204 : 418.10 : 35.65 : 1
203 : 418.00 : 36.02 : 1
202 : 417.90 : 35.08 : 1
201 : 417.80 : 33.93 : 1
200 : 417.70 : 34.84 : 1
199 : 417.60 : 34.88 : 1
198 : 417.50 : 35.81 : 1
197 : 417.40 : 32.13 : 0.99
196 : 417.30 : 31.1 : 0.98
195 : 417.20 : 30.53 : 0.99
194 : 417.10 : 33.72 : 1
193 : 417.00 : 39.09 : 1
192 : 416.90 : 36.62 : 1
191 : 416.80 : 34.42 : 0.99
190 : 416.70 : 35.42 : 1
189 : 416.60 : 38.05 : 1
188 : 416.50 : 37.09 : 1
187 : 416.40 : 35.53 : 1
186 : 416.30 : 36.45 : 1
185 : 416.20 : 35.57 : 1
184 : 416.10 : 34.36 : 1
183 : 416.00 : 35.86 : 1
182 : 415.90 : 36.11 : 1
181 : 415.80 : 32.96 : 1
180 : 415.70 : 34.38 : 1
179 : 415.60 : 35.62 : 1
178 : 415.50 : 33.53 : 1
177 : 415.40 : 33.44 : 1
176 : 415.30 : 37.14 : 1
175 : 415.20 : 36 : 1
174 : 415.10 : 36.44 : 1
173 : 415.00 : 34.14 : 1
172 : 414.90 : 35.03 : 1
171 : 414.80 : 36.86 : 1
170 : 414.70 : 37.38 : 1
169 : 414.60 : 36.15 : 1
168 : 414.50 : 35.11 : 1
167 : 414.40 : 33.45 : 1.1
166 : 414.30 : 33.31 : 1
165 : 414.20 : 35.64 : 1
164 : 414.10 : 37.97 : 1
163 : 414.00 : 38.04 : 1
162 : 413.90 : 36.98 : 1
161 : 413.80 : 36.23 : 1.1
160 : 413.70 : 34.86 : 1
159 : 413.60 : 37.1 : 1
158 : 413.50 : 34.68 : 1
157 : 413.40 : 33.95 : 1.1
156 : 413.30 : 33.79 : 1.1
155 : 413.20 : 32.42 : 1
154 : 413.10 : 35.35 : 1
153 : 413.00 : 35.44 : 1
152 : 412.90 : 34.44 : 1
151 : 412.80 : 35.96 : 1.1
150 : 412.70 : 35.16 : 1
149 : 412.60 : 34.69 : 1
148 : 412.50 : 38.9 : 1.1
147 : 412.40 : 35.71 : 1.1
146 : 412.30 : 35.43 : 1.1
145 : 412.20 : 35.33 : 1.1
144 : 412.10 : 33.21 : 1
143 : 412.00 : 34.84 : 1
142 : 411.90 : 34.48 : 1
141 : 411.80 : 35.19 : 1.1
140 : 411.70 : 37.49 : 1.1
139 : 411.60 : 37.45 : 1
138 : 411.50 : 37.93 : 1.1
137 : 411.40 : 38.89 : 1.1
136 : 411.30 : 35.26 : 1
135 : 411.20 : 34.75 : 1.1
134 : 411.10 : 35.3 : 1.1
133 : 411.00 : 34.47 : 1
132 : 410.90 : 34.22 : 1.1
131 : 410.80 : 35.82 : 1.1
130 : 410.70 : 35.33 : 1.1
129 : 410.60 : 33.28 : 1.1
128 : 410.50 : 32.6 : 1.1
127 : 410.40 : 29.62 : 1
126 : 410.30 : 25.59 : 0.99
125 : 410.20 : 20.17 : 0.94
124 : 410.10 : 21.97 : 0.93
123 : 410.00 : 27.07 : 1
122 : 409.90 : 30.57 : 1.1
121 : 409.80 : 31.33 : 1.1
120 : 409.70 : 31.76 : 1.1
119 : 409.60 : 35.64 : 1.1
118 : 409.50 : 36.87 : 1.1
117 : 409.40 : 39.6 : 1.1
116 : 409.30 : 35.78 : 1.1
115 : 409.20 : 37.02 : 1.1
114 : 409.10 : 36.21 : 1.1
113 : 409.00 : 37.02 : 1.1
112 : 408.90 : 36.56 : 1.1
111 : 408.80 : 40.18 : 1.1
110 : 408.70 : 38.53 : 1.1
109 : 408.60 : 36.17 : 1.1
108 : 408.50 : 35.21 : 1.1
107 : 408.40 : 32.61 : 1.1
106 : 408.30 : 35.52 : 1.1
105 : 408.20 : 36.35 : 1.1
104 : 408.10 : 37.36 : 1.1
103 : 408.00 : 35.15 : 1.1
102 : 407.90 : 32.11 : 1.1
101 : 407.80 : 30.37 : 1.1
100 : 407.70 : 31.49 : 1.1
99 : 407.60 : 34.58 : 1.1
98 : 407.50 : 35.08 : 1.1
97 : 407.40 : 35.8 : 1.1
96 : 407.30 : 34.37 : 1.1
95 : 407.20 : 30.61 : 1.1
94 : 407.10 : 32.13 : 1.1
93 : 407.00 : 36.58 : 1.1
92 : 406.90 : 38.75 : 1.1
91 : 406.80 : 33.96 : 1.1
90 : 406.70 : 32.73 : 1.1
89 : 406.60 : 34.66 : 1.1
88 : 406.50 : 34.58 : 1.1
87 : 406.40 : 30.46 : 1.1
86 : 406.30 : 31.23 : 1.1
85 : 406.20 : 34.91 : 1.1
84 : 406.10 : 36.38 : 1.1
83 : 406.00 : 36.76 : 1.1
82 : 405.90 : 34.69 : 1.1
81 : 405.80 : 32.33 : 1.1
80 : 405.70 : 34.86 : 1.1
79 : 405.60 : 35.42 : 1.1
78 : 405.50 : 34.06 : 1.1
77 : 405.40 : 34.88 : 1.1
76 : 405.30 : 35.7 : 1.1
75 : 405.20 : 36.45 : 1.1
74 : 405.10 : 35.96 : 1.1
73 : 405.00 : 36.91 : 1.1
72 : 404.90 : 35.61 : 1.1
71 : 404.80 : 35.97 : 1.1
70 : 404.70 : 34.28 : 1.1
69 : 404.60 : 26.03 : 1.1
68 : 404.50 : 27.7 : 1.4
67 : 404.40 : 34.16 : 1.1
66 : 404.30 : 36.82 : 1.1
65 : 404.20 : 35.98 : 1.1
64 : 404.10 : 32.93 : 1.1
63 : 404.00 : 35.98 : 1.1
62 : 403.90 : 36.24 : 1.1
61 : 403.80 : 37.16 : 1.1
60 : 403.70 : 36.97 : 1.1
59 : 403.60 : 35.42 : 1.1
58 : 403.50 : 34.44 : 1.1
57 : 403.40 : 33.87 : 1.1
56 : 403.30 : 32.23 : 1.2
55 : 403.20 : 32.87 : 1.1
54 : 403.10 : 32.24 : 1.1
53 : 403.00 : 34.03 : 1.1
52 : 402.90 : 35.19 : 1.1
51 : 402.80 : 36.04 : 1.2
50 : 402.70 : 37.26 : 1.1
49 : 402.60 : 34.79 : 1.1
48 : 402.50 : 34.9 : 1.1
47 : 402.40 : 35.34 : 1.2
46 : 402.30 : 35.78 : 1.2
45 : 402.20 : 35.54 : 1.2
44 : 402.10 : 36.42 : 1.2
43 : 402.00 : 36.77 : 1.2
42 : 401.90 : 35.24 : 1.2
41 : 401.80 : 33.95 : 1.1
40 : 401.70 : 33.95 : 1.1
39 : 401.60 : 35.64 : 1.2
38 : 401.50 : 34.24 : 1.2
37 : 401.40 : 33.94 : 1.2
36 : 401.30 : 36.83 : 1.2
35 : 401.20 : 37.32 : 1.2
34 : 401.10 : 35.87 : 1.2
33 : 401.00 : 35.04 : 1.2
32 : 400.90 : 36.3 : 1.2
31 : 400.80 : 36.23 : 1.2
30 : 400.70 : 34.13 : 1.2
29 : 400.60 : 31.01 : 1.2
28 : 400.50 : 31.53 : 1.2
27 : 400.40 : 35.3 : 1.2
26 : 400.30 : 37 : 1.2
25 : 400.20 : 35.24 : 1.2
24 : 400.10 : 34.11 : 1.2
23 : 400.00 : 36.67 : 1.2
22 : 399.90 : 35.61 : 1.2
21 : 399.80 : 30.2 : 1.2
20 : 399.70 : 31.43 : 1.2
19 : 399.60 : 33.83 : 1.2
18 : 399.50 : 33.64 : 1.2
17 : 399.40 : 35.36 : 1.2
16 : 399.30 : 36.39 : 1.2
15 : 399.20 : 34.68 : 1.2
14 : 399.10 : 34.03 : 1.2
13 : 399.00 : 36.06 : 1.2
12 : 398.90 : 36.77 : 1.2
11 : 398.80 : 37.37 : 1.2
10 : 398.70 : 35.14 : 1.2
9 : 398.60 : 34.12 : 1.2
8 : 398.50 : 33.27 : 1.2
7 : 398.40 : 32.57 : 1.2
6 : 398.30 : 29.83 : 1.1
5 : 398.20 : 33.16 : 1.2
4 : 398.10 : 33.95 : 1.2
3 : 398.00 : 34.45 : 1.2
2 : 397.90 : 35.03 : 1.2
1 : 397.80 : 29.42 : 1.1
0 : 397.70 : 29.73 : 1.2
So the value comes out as 0.17 nm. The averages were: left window 34.5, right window 35.6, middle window 33.5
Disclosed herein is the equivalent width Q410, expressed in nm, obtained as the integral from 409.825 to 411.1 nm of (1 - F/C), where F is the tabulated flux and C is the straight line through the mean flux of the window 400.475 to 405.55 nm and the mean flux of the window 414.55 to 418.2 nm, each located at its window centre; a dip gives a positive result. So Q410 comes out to 0.17 nm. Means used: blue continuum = 34.8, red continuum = 35.2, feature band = 30.3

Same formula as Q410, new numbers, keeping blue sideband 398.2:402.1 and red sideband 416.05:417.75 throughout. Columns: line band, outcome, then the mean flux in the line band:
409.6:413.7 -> 0.14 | 33.7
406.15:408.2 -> 0.05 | 33.9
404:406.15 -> 0.02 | 34.5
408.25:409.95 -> -0.04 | 35.7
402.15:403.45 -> 0.00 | 34.6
